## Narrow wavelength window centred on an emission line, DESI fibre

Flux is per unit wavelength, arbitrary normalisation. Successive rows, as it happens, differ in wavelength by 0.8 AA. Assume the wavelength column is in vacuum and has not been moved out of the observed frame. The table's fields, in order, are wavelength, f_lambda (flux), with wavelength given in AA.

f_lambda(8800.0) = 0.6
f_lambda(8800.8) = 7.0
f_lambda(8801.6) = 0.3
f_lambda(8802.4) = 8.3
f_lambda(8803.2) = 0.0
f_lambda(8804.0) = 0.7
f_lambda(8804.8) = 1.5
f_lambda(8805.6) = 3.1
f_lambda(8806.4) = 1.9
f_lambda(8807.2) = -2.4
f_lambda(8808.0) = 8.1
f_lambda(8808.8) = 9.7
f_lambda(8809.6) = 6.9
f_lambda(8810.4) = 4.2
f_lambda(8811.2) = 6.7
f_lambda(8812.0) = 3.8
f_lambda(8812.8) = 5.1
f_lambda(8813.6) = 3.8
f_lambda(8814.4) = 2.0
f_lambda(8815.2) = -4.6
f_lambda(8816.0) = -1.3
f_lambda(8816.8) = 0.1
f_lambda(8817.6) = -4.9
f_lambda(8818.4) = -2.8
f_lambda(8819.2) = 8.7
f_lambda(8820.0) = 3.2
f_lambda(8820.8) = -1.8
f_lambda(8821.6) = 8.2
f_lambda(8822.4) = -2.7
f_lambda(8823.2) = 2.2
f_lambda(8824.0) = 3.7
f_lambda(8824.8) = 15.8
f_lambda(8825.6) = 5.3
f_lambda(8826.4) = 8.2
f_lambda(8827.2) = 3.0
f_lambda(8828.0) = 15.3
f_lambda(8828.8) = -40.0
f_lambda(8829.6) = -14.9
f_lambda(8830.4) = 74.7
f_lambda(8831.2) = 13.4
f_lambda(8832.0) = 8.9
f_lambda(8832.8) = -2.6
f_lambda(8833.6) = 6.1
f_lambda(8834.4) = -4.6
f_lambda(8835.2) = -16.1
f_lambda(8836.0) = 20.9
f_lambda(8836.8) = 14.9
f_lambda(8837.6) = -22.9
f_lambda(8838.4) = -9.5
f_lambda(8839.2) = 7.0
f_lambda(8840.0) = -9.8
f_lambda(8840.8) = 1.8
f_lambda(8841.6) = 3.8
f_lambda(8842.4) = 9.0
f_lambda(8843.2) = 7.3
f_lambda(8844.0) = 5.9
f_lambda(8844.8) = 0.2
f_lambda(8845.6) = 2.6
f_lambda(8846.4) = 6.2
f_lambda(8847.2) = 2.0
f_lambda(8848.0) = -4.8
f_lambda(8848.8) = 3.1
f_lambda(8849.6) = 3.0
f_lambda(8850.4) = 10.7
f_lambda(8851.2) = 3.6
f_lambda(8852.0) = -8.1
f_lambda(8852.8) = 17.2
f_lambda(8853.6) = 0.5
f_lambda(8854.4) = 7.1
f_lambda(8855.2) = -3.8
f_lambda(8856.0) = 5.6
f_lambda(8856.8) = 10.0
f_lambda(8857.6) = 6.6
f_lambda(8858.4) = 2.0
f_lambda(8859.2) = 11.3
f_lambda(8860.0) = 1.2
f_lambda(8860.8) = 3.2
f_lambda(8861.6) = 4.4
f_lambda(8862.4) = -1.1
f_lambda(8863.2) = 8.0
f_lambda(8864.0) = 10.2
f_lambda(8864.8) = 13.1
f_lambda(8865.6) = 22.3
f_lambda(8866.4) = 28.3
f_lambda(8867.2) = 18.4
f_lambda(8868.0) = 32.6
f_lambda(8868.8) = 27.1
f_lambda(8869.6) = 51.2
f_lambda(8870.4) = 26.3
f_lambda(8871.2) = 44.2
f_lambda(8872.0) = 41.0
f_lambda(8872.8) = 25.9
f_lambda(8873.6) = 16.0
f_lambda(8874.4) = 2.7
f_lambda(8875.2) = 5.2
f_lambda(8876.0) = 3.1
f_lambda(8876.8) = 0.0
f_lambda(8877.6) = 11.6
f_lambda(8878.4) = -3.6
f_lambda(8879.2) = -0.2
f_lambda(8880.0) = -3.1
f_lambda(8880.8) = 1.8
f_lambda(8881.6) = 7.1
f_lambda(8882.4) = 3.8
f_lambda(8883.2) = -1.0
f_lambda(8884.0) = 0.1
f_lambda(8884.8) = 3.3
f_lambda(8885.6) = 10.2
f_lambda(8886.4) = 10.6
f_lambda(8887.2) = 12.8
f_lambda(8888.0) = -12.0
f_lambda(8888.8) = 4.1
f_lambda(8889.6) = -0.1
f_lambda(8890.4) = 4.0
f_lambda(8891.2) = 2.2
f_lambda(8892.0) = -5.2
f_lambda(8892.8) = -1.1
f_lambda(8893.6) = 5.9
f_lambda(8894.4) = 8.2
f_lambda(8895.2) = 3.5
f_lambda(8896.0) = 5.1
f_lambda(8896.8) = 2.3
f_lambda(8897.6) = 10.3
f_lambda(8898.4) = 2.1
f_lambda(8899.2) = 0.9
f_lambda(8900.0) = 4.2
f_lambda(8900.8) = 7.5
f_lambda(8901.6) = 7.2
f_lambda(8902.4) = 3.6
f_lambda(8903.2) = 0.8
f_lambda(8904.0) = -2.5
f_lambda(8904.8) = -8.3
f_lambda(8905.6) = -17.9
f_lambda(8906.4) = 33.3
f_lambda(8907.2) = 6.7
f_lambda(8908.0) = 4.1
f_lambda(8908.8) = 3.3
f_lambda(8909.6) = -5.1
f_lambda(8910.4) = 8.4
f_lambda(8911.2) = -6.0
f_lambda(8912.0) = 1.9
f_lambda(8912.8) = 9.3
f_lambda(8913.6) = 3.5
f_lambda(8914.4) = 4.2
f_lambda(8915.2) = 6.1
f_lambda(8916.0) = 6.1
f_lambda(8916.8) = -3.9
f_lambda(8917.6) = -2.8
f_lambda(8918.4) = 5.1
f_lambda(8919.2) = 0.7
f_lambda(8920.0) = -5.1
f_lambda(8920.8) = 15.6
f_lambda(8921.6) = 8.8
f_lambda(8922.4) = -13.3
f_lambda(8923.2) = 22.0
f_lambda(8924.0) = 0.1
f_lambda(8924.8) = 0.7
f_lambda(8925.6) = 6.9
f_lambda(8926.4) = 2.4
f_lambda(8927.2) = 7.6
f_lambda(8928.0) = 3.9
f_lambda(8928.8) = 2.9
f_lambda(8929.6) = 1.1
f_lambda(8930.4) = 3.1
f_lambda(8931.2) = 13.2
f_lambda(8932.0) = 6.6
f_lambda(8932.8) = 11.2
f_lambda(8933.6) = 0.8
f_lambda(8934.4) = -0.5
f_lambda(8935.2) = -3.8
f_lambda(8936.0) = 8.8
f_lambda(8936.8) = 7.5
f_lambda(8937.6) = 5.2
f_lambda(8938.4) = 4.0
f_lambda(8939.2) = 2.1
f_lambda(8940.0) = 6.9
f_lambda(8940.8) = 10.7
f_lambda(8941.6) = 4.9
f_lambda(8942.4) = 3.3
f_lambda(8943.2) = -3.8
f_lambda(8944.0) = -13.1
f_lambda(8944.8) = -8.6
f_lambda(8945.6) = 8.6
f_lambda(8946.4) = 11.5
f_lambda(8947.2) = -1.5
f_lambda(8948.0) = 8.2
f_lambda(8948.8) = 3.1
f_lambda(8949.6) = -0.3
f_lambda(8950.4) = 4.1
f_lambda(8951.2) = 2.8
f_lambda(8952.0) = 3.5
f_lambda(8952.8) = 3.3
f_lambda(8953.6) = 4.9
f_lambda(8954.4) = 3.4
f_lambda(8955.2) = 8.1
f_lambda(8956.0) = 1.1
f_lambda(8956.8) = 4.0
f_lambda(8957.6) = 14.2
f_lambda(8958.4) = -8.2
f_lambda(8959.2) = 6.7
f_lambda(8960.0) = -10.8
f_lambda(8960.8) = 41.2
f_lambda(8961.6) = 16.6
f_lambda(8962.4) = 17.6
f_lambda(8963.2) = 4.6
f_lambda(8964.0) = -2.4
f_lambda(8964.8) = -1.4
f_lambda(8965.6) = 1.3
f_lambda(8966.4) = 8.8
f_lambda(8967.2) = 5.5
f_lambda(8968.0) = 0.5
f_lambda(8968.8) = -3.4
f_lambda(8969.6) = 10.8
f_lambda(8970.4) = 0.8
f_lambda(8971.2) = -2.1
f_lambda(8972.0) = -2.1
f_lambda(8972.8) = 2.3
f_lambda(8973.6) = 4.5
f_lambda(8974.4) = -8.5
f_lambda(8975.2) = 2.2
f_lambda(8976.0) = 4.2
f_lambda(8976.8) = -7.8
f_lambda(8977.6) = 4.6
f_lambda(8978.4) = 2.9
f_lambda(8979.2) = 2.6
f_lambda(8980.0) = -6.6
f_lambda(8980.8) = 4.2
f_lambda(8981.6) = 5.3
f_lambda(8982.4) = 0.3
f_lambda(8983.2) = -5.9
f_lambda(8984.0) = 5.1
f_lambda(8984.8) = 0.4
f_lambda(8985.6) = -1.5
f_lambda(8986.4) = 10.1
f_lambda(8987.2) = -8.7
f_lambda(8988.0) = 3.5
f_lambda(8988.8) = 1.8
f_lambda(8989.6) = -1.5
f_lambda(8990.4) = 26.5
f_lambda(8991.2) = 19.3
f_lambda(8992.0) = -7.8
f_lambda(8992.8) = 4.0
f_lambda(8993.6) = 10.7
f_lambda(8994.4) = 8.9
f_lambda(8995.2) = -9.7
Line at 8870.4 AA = [O III] 5007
